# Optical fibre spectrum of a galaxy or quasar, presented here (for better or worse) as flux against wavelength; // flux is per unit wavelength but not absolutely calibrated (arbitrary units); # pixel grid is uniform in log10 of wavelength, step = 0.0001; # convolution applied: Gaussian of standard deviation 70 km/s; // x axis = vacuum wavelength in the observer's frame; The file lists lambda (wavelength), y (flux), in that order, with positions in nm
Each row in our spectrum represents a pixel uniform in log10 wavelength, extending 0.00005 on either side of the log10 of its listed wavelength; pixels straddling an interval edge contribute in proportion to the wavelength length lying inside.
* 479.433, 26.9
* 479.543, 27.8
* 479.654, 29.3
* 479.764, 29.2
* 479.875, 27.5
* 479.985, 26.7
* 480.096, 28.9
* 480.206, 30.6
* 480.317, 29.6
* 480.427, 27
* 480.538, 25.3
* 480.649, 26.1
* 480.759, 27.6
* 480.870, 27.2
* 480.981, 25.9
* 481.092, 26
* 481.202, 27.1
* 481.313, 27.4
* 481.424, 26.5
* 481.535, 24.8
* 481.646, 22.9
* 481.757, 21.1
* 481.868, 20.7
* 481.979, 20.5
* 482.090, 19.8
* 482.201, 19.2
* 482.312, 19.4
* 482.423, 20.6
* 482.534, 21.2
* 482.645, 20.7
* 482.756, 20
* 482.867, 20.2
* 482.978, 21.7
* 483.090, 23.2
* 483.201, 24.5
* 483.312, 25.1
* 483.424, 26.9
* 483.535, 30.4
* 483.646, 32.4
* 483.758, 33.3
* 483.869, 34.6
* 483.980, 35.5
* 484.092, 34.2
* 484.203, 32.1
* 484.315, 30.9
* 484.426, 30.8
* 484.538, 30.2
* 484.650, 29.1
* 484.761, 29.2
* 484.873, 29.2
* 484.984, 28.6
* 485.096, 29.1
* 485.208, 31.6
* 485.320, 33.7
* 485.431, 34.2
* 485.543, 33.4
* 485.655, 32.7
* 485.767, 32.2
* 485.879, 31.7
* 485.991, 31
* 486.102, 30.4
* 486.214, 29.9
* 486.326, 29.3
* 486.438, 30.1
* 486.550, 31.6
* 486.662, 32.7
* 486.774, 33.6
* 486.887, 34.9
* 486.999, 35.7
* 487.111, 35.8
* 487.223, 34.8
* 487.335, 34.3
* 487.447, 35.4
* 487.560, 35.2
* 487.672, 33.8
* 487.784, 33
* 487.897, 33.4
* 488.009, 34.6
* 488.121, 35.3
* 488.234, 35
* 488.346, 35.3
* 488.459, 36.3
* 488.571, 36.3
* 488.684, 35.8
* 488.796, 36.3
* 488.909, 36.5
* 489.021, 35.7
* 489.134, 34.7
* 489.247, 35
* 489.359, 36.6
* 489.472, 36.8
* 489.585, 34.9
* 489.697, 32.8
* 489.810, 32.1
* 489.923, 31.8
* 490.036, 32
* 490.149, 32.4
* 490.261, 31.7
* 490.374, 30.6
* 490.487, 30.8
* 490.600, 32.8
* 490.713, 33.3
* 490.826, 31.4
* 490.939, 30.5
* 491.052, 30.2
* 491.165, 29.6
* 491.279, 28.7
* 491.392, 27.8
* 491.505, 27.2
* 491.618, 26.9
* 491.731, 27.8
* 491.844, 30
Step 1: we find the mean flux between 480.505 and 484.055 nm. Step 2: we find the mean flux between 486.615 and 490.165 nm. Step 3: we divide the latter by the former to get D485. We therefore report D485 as 1.39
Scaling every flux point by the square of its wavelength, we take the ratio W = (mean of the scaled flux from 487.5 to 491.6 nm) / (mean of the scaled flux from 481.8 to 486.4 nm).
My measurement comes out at 1.21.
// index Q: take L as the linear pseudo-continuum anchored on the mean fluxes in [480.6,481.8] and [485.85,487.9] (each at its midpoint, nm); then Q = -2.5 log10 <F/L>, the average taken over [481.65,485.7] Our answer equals 0.07 mag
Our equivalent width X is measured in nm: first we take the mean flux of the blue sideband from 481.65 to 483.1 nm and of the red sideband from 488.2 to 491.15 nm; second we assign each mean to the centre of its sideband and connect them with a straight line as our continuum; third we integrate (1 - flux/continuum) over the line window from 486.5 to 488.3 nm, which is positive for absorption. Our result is -0.288 nm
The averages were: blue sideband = 20.6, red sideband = 33.7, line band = 34.3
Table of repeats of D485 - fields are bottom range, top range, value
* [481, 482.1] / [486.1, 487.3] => 1.37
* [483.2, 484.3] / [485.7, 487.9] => 1.05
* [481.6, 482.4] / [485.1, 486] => 1.58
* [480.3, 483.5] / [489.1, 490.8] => 1.40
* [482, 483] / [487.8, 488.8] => 1.74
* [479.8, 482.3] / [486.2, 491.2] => 1.33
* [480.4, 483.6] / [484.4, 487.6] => 1.35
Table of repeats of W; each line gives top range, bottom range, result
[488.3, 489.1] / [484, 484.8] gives 1.18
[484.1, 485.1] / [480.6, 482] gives 1.22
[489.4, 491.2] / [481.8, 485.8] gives 1.20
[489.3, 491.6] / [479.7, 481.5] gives 1.20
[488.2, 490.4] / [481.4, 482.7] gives 1.67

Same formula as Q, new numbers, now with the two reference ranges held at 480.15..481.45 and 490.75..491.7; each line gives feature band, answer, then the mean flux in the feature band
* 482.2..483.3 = 0.278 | 21.3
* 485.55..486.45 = -0.108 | 31.1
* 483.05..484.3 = -0.096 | 30.3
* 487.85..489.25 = -0.232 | 35.4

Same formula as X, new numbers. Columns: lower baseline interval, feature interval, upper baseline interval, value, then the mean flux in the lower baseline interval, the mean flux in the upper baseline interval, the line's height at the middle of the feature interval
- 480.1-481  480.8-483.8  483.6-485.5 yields 0.55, 27.6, 31.7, 29.4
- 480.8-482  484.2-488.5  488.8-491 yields -0.41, 24.7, 33.4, 29.7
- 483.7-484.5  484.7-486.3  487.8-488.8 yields 0.12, 33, 35.2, 33.7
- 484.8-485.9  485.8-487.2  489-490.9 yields -0.01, 31.6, 33.2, 32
